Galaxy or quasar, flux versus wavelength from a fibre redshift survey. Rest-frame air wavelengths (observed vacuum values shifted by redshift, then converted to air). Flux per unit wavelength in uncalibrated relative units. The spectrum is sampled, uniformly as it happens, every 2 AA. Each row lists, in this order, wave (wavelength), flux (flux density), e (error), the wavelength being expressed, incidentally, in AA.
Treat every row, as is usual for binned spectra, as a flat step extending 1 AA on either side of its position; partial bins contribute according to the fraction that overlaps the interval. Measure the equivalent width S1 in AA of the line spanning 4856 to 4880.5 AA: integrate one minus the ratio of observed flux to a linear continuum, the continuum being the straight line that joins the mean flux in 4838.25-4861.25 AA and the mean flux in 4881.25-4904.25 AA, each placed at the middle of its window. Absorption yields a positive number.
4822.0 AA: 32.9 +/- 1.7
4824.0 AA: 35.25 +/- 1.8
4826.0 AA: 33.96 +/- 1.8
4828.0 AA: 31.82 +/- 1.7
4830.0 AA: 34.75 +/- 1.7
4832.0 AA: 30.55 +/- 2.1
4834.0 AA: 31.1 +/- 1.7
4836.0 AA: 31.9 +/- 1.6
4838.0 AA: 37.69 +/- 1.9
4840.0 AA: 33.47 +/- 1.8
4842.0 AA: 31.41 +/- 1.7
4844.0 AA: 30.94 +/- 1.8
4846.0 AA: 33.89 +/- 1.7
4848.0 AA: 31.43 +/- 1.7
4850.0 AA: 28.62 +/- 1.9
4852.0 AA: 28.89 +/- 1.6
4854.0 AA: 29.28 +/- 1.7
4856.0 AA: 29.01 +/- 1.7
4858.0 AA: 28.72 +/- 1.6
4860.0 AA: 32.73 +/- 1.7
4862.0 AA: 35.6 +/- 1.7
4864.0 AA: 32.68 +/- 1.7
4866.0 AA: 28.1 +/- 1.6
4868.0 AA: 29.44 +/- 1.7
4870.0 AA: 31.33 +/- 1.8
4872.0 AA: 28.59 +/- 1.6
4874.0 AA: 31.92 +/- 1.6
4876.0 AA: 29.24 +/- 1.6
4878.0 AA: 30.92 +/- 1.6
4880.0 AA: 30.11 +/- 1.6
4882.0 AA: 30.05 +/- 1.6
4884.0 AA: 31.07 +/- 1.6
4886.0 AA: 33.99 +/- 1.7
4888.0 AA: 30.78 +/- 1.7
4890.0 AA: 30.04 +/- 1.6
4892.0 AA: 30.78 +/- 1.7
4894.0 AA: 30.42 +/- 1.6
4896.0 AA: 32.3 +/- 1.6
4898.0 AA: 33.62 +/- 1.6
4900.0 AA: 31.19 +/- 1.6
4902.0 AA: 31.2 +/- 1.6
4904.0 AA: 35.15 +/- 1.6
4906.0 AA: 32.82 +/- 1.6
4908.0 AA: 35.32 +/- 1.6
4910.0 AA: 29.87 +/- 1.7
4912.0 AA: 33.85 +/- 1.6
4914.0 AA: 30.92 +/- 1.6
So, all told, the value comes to 0.4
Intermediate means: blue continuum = 31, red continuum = 31.6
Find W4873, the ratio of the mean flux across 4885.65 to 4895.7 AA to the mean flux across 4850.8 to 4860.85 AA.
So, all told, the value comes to 1.0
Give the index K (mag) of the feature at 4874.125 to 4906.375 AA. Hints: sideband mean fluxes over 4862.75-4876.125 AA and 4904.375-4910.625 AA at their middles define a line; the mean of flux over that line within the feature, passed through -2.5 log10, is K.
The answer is 0.01 mag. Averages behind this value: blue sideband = 30.3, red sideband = 33.1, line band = 31.5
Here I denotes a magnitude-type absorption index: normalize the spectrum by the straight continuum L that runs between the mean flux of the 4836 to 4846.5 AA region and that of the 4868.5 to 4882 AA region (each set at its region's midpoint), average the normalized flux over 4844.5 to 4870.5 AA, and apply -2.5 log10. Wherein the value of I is 0.04 mag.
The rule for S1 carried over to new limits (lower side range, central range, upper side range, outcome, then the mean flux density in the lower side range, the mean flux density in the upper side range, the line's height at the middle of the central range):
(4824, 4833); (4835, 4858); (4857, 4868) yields 0.57 AA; 33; 31.4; 32.2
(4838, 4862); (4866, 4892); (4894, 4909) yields 1.34 AA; 31.3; 32.9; 32.2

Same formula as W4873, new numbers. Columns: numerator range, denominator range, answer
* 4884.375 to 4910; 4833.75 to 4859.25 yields 1.03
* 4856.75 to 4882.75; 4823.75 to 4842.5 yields 0.93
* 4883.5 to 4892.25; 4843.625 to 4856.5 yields 1.04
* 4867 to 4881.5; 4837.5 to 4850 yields 0.93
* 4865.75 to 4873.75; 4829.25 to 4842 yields 0.90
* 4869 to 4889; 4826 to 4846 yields 0.94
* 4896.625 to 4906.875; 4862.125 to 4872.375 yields 1.07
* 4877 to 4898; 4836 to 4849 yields 0.94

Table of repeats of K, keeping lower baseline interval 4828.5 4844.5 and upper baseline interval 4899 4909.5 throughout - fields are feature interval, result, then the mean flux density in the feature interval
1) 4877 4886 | 0.07 mag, 30.9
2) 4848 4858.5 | 0.13 mag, 29.2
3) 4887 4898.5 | 0.06 mag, 31.2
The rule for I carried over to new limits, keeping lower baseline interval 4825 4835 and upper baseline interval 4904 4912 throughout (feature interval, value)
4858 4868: 0.037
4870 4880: 0.088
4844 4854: 0.069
